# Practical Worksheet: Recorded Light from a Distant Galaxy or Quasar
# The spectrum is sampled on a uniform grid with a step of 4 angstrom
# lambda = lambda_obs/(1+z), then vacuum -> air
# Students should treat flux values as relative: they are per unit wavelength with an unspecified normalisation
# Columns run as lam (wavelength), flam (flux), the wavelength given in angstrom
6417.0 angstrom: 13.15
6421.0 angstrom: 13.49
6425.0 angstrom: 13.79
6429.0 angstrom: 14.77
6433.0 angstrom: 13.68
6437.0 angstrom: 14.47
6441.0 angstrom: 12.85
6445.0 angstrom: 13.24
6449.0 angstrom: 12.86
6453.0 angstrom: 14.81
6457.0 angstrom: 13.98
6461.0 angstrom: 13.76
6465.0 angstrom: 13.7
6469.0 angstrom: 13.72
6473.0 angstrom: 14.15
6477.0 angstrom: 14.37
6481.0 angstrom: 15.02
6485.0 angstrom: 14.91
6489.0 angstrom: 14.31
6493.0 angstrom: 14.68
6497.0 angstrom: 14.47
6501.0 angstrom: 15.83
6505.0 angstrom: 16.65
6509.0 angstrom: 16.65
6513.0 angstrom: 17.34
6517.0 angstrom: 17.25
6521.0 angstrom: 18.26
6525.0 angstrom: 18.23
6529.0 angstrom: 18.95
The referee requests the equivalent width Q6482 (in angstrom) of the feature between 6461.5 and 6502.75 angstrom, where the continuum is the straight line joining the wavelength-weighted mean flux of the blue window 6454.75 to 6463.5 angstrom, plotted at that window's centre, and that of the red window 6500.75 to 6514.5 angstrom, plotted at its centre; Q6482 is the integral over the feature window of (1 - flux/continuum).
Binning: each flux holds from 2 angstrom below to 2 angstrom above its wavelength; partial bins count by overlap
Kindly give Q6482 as 2.0 angstrom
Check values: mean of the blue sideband 13.9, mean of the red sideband 16.7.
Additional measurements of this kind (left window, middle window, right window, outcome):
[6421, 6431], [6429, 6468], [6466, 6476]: 0.8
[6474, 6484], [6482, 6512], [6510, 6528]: 1.2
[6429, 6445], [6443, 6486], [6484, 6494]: 0.5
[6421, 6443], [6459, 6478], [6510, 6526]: 1.9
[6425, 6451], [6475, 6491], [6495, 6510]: 0.6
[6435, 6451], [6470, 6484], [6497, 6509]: 0.4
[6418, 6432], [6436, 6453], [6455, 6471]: 0.5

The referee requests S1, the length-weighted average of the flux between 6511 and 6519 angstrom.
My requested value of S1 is 17.3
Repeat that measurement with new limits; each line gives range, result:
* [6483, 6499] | 14.6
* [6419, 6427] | 13.6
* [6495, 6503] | 15.2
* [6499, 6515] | 16.6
